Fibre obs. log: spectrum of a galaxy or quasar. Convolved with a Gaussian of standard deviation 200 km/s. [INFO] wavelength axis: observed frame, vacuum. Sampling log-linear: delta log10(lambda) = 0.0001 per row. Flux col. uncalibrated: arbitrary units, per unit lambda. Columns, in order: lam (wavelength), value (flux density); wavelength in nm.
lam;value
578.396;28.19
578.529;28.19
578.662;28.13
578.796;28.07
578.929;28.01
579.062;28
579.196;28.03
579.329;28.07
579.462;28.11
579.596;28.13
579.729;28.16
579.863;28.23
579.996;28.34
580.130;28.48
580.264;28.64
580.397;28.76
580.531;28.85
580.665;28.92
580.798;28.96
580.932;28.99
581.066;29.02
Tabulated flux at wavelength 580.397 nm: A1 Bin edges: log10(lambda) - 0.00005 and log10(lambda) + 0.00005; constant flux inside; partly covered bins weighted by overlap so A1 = 28.76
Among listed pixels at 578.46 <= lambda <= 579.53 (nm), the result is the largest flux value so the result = 28.19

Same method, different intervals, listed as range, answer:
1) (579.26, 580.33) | 28.64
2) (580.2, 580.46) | 28.76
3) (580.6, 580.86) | 28.96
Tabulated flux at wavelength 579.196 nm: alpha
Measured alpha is 28.03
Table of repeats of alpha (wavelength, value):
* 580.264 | 28.64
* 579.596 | 28.13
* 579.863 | 28.23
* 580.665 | 28.92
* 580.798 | 28.96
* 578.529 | 28.19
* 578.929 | 28.01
